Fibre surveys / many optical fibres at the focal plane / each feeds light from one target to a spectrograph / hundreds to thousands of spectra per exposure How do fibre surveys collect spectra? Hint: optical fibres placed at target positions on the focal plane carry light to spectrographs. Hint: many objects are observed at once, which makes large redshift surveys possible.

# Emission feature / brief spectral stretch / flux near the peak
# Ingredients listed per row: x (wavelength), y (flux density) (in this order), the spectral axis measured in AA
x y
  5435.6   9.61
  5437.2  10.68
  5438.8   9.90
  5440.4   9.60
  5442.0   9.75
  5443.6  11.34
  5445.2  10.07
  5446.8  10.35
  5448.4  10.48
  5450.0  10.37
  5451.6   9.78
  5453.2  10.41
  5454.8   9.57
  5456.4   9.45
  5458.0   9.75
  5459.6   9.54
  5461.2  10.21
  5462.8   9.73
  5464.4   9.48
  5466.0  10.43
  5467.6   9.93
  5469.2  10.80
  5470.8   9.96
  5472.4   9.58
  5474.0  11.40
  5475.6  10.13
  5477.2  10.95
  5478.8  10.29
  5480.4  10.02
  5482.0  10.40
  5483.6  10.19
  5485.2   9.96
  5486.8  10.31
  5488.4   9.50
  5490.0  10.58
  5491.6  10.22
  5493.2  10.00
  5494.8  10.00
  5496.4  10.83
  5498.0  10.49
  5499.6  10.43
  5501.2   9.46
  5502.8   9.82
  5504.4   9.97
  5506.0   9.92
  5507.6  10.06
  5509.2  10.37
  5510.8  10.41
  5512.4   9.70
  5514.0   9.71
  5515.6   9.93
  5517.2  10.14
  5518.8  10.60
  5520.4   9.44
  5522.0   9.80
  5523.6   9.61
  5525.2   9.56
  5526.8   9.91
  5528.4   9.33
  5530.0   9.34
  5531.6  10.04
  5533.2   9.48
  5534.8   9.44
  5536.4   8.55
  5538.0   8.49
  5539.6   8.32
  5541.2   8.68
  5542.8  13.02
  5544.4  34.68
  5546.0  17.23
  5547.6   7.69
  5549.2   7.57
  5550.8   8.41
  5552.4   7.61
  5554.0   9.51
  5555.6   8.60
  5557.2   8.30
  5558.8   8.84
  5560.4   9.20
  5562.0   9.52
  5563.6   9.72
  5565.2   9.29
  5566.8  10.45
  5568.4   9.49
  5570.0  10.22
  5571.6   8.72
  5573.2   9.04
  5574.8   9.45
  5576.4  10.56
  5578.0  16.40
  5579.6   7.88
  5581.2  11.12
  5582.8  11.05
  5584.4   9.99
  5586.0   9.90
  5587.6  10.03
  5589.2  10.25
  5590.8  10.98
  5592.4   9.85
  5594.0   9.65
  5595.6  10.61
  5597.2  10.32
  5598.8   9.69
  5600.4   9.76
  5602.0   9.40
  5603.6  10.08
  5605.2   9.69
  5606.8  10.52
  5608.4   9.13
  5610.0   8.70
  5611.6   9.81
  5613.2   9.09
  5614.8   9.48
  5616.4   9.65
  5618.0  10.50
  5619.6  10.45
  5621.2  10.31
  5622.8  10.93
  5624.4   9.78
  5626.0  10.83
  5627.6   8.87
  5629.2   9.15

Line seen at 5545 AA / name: H-beta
